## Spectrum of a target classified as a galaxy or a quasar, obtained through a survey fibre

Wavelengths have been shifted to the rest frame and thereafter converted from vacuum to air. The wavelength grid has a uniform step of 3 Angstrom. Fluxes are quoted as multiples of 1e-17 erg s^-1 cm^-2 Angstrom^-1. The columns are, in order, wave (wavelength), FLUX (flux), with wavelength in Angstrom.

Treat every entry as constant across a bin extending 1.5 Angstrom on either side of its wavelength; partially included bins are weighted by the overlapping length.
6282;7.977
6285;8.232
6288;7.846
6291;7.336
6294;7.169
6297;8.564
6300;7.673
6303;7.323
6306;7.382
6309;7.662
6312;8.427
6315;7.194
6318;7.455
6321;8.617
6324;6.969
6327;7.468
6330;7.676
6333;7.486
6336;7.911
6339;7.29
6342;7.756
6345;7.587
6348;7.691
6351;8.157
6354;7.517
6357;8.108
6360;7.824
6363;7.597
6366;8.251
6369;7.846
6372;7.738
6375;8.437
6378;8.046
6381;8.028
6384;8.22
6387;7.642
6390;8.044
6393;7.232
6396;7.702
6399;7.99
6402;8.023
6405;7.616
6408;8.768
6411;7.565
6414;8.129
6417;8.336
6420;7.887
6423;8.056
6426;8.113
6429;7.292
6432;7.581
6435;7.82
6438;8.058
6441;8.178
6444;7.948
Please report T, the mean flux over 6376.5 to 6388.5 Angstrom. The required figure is 7.98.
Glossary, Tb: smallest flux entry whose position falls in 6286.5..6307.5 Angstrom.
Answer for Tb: 7.169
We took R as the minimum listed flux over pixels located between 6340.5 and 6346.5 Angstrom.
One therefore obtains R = 7.587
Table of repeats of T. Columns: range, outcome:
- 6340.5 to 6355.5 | 7.74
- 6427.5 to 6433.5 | 7.44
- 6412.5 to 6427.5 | 8.1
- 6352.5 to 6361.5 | 7.82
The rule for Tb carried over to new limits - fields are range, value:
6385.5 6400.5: 7.232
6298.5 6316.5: 7.194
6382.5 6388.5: 7.642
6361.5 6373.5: 7.597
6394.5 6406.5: 7.616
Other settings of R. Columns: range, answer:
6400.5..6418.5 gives 7.565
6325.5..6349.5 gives 7.29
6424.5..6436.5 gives 7.292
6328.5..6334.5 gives 7.486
